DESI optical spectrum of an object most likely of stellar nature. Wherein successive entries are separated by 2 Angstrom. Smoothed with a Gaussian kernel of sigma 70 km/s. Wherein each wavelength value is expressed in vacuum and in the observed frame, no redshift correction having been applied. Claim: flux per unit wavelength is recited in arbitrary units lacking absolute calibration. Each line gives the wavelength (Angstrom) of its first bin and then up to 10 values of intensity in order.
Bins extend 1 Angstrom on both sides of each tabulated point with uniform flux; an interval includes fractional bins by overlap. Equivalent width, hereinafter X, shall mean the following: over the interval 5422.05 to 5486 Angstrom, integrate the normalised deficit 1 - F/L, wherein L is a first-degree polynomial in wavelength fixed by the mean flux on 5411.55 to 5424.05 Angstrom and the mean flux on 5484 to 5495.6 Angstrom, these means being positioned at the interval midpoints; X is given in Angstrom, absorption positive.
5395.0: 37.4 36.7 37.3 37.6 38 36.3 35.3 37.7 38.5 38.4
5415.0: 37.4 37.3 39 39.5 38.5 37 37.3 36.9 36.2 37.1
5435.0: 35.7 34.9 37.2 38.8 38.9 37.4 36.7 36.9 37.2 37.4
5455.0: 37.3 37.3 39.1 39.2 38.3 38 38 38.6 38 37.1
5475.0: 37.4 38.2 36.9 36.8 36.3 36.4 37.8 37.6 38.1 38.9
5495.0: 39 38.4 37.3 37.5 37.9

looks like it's 1.2 Angstrom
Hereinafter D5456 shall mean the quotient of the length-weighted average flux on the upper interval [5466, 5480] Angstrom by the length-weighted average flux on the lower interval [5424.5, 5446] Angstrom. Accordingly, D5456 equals 1.02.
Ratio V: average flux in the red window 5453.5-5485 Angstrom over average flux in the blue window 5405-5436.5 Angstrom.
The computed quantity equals 1.01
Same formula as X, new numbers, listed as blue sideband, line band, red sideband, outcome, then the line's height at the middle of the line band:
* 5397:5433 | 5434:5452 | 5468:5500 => 0.24 Angstrom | 37.6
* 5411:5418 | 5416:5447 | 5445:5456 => 0.06 Angstrom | 37.5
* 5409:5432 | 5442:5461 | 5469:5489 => -0.06 Angstrom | 37.5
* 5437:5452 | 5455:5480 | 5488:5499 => -0.10 Angstrom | 37.8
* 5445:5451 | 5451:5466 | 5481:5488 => -0.45 Angstrom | 36.9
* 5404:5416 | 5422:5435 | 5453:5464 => 0.19 Angstrom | 37.6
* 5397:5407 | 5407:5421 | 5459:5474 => -0.26 Angstrom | 37.3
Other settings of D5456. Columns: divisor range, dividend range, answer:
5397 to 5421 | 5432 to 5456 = 0.99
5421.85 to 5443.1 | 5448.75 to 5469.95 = 1.02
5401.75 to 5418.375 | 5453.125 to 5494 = 1.01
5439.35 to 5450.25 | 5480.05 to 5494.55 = 0.99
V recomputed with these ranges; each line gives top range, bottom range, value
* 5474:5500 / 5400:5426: 1.00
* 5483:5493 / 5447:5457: 1.01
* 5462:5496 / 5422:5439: 1.03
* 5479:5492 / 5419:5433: 0.99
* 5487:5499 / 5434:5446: 1.03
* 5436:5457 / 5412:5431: 0.99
